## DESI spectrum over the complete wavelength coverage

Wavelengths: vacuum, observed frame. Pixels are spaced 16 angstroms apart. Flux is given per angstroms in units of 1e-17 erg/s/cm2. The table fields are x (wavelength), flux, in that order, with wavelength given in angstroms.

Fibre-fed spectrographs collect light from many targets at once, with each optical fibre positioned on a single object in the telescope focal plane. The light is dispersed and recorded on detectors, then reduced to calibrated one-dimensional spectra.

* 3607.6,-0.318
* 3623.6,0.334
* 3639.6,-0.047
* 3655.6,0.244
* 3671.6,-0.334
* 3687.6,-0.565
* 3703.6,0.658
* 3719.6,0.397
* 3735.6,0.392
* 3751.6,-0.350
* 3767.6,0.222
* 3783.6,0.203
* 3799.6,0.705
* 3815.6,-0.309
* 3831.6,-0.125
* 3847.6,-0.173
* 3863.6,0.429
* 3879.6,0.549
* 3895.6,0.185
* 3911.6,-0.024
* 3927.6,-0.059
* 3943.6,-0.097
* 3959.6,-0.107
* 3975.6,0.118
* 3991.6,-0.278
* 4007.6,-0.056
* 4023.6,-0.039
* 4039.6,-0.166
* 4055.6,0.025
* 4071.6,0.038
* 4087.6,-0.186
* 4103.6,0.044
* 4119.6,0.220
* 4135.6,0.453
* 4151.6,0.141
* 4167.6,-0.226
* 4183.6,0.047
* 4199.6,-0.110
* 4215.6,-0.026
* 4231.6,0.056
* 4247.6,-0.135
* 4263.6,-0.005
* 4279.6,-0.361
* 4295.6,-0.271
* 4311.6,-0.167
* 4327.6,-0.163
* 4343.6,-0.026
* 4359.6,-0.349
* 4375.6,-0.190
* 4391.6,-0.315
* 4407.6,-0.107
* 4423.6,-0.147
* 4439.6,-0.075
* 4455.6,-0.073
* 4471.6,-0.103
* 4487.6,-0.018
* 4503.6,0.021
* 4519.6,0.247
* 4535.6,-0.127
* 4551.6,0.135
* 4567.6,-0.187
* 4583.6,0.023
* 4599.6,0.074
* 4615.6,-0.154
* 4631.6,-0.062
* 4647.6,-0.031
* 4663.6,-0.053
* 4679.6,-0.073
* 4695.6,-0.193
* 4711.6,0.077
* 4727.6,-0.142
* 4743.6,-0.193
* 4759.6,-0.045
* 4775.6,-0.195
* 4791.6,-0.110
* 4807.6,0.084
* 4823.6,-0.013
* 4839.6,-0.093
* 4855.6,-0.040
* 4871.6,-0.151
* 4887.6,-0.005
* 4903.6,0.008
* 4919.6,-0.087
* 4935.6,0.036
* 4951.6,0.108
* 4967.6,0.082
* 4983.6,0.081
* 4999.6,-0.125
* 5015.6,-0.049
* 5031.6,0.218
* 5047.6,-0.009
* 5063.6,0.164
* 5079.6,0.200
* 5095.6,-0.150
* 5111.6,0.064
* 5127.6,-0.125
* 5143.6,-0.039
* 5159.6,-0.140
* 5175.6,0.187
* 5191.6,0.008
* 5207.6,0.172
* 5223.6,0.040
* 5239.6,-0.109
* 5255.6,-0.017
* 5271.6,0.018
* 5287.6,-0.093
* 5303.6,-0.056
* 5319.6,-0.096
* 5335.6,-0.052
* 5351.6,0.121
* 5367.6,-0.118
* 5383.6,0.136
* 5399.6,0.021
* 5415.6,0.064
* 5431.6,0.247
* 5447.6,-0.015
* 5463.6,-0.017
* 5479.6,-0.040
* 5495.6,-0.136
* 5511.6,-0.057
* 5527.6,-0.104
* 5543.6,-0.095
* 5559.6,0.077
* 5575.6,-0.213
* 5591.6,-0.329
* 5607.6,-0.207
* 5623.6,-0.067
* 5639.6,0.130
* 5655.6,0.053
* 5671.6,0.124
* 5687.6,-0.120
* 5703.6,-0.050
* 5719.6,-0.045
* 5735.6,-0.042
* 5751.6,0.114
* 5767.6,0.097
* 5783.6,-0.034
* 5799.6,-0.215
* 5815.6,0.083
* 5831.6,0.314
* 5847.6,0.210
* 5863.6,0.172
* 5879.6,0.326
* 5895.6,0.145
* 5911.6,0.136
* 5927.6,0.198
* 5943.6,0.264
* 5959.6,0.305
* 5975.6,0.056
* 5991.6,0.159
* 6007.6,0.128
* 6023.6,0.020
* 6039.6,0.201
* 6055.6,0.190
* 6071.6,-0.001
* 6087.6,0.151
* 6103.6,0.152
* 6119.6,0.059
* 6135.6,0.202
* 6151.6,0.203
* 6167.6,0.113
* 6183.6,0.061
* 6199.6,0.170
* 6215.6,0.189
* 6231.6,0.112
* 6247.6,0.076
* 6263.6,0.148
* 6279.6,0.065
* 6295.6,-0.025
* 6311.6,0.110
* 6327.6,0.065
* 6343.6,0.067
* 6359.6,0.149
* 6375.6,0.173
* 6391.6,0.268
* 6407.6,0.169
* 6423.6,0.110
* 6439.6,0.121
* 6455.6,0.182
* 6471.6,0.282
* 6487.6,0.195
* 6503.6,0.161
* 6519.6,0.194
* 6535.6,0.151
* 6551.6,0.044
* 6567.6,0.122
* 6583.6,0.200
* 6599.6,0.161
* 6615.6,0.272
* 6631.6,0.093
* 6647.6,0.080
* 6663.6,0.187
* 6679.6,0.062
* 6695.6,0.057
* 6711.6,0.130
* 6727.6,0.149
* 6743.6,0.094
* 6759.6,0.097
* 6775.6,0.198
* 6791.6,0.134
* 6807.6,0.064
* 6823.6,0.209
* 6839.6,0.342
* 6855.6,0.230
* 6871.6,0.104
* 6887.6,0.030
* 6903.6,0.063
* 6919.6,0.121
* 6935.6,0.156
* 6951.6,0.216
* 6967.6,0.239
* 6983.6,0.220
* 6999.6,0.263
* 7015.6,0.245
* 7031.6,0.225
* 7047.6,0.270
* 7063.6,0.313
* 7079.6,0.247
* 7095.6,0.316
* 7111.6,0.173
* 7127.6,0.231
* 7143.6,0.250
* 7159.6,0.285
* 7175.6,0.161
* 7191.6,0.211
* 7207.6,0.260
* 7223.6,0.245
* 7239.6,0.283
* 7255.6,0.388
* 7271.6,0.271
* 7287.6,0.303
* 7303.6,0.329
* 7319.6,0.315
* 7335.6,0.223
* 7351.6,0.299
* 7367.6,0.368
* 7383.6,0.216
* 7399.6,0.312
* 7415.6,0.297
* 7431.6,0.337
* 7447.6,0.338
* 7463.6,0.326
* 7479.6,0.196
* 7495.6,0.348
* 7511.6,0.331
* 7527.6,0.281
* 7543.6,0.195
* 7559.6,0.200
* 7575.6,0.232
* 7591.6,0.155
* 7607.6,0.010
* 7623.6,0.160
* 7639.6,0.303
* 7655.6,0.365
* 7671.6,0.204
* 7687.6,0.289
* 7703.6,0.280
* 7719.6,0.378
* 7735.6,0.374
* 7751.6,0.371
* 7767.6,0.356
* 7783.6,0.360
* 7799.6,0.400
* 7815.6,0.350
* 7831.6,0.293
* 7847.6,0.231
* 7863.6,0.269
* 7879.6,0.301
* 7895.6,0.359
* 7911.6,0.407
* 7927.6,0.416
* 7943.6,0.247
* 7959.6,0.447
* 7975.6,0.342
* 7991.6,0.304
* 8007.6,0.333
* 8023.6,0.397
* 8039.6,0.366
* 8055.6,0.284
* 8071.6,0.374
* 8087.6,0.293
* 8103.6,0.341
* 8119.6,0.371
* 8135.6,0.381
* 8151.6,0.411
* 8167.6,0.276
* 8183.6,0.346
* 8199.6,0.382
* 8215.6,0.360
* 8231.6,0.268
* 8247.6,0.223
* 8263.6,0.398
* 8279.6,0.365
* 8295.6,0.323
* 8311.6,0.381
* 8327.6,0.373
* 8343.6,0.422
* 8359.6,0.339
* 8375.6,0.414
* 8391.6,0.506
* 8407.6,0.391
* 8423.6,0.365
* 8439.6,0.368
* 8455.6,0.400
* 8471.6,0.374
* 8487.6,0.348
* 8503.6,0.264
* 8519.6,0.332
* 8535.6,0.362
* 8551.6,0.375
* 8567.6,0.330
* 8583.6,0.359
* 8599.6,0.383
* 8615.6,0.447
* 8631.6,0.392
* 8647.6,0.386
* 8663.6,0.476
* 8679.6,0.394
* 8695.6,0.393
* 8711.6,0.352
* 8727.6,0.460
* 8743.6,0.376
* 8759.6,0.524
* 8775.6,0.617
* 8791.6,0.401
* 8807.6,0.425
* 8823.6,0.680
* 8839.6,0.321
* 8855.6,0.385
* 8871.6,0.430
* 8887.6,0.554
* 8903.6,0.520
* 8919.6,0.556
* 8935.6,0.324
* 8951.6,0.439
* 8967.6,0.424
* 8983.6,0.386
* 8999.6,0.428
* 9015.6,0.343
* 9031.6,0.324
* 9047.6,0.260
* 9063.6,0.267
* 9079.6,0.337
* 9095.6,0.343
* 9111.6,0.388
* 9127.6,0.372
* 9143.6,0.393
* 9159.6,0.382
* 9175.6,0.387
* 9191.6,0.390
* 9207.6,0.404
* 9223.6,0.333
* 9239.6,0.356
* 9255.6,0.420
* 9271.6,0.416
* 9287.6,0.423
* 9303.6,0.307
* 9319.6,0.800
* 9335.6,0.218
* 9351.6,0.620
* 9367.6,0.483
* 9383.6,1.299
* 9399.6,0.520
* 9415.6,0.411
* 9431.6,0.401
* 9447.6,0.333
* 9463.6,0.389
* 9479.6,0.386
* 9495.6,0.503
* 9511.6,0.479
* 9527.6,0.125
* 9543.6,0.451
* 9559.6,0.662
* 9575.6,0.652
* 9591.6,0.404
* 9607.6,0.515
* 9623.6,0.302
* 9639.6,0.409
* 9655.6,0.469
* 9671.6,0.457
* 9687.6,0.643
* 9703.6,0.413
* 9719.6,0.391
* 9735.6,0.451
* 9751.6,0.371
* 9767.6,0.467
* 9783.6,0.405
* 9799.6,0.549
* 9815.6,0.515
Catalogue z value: 0.749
